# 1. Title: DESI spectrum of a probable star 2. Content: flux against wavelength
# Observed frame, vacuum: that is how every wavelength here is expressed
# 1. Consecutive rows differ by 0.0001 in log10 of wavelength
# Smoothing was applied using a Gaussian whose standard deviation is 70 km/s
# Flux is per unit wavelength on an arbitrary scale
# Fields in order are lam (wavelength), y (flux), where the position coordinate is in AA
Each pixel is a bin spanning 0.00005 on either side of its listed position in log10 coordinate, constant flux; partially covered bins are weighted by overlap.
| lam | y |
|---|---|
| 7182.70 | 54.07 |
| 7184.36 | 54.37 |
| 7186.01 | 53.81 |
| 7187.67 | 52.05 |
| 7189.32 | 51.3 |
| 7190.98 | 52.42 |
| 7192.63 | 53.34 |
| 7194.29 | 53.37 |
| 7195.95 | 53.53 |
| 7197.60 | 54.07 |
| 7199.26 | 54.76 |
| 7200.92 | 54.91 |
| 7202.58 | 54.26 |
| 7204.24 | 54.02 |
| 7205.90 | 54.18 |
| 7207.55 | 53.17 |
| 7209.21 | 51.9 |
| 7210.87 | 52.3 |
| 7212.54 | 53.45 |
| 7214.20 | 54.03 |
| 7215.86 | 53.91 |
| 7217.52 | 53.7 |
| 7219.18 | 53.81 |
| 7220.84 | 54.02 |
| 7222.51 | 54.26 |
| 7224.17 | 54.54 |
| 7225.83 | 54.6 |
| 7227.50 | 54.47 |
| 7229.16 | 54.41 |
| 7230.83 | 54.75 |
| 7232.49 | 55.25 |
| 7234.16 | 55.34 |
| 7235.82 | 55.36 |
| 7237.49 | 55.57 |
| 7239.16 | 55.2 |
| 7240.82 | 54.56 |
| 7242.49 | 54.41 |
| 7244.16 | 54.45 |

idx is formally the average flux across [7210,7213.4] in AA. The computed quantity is 52.7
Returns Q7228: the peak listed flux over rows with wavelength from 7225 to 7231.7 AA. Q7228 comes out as 54.75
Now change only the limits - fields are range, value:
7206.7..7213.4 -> 53.45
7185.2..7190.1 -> 53.81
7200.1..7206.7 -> 54.91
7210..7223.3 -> 54.26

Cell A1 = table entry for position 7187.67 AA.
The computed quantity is 52.05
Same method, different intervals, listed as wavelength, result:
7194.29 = 53.37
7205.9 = 54.18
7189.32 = 51.3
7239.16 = 55.2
